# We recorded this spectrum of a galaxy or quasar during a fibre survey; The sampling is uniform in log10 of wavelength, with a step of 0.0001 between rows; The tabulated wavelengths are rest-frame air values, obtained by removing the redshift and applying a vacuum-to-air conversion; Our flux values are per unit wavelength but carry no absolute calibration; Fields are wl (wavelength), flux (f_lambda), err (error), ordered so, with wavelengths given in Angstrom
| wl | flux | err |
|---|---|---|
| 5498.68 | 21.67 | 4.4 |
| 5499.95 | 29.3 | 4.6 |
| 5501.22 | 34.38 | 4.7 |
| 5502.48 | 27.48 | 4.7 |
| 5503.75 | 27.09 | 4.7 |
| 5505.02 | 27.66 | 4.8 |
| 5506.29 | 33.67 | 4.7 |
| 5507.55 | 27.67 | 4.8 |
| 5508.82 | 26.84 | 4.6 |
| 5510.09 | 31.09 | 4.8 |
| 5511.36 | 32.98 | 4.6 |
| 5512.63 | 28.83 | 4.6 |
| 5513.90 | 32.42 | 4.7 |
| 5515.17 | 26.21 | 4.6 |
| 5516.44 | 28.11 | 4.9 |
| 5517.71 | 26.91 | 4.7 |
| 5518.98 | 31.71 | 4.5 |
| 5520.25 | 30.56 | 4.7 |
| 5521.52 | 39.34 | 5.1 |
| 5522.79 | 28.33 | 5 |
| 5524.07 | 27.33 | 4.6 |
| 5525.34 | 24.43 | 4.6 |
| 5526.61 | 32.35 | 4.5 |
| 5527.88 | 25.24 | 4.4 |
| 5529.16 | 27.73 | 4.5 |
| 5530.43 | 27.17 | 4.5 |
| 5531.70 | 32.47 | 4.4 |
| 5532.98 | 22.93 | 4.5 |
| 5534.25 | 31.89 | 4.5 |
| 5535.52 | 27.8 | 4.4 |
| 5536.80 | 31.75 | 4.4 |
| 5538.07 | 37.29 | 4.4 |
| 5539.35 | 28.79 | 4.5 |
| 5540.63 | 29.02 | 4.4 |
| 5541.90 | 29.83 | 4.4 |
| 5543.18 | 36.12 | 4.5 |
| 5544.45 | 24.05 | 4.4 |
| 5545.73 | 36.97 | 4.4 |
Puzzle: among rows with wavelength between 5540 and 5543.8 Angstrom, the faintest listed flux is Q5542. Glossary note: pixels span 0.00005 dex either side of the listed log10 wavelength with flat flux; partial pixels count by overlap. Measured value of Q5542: 29.02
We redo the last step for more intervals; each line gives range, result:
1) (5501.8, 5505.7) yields 27.09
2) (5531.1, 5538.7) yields 22.93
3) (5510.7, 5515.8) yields 26.21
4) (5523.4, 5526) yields 24.43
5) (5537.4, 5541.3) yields 28.79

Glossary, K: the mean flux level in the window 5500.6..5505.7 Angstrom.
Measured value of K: 29.2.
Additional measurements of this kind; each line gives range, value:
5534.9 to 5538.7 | 32.3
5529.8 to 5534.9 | 28.6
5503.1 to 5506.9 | 29.4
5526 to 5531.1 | 28.1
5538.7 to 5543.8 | 30.9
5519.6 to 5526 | 30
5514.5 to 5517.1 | 27.2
